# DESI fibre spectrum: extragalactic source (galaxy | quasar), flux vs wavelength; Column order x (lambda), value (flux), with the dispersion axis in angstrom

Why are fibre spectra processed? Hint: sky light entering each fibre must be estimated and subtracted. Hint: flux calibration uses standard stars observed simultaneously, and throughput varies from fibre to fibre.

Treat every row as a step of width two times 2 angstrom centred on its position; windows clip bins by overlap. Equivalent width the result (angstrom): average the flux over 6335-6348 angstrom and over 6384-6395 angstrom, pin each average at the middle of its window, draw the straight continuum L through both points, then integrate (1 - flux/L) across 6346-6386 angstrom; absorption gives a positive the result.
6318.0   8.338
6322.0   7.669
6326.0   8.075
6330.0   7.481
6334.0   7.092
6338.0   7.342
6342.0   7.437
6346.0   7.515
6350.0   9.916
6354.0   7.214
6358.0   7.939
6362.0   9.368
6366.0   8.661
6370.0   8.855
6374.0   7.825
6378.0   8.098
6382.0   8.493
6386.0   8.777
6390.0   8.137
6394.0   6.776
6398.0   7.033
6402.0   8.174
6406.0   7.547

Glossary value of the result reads -3.88 angstrom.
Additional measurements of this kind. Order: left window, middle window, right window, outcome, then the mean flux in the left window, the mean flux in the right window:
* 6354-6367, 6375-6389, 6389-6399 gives -1.3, 8.43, 7.26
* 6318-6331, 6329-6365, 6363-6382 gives 0.8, 7.85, 8.43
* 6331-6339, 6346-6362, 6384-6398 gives -2.1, 7.23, 7.77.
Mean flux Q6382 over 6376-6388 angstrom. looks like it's 8.46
